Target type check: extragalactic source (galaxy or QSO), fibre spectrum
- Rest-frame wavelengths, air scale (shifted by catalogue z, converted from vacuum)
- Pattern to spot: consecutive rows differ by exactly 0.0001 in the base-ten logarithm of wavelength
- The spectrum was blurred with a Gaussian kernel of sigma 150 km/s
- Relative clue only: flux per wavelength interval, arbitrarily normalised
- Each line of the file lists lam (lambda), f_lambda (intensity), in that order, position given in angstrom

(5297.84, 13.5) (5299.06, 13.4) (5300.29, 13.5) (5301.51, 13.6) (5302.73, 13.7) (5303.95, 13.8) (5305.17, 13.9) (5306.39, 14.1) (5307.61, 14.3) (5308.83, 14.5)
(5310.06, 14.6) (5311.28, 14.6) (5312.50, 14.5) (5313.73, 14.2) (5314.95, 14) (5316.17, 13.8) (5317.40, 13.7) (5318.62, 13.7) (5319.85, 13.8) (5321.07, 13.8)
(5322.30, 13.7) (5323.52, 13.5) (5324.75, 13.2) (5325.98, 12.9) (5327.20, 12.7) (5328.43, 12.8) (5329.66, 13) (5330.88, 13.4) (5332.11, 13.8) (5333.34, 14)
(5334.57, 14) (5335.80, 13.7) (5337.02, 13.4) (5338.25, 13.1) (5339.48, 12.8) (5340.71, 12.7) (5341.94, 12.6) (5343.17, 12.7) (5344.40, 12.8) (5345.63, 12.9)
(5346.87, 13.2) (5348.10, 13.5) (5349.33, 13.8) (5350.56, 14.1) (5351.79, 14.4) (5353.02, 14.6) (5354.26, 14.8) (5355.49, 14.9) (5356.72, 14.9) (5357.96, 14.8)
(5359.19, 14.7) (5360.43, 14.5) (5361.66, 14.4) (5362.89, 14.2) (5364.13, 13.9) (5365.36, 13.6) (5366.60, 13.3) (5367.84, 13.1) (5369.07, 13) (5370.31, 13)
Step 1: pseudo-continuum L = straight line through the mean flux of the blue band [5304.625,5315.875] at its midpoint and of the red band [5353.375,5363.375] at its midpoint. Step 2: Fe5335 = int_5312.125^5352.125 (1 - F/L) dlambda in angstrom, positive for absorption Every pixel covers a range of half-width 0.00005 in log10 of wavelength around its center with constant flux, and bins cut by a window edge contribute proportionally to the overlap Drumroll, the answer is 2.8 angstrom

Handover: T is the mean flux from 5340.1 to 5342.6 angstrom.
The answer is 12.7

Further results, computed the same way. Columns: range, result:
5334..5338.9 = 13.6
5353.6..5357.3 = 14.9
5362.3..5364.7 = 14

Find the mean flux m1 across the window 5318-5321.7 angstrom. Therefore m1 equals 13.8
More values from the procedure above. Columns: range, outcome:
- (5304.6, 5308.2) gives 14.1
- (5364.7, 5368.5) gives 13.3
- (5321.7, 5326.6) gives 13.3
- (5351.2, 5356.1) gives 14.7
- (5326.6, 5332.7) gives 13.1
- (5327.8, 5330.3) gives 12.9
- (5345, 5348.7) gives 13.2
